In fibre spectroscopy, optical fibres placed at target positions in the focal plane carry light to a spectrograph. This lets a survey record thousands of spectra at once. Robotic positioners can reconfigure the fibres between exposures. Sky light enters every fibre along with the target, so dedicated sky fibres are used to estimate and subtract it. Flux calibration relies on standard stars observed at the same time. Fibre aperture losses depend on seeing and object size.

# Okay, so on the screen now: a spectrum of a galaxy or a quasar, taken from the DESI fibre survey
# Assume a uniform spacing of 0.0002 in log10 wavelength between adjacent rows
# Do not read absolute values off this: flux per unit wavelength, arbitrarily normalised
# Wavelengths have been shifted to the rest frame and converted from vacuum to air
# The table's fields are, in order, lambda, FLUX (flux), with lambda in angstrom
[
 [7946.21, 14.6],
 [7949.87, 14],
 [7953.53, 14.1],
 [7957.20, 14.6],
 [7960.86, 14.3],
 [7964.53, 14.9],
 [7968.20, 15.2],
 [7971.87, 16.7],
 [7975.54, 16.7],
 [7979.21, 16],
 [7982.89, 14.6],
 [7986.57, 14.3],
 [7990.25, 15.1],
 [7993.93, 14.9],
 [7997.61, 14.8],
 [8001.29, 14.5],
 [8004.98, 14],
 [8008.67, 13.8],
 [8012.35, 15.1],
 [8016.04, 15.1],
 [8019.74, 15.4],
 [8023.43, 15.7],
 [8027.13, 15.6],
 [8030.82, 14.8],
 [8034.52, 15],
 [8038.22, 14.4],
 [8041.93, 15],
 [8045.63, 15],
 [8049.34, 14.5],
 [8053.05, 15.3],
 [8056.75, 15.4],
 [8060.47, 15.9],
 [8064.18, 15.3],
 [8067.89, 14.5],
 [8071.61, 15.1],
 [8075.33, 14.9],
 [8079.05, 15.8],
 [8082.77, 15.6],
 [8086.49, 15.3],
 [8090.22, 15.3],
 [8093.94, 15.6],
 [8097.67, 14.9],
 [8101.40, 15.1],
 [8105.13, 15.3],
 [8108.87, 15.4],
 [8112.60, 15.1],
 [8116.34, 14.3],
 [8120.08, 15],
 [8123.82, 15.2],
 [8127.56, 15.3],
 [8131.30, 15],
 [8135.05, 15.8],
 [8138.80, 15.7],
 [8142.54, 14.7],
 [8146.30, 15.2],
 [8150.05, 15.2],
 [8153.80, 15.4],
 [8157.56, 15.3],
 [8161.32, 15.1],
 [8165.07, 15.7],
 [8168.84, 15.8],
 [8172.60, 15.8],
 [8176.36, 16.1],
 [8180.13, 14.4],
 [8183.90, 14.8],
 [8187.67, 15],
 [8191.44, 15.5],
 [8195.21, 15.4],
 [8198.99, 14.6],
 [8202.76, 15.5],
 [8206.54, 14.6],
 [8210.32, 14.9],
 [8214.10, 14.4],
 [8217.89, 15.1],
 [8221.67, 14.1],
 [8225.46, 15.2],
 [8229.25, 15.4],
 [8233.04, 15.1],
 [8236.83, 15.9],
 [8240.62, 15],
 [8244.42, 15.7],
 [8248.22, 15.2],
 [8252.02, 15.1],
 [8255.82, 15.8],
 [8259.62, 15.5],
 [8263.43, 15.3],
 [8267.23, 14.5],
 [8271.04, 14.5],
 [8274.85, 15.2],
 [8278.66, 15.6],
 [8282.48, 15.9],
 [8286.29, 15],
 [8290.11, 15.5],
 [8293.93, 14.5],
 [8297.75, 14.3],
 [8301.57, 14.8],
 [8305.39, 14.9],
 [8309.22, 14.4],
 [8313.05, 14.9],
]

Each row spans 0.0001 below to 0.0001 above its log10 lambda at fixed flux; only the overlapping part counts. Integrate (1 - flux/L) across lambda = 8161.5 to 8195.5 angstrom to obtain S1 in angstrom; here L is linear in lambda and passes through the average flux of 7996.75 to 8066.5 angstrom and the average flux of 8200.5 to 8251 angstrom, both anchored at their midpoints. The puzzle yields -0.7 angstrom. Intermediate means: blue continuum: 15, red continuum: 15.1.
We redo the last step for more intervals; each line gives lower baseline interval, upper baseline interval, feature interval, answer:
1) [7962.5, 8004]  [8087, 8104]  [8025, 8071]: 0.5 angstrom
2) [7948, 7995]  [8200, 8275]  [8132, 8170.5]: -0.8 angstrom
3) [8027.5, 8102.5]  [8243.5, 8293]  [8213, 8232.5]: 0.5 angstrom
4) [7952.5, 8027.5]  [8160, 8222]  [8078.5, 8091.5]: -0.4 angstrom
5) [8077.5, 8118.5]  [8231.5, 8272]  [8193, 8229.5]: 0.8 angstrom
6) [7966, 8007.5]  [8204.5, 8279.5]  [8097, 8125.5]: 0.1 angstrom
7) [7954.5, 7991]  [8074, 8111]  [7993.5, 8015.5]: 1.0 angstrom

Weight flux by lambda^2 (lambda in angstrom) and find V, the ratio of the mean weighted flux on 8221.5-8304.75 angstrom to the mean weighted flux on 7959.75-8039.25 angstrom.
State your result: 1.07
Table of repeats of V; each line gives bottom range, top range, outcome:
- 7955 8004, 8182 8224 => 1.04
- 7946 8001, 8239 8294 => 1.09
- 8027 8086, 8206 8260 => 1.05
